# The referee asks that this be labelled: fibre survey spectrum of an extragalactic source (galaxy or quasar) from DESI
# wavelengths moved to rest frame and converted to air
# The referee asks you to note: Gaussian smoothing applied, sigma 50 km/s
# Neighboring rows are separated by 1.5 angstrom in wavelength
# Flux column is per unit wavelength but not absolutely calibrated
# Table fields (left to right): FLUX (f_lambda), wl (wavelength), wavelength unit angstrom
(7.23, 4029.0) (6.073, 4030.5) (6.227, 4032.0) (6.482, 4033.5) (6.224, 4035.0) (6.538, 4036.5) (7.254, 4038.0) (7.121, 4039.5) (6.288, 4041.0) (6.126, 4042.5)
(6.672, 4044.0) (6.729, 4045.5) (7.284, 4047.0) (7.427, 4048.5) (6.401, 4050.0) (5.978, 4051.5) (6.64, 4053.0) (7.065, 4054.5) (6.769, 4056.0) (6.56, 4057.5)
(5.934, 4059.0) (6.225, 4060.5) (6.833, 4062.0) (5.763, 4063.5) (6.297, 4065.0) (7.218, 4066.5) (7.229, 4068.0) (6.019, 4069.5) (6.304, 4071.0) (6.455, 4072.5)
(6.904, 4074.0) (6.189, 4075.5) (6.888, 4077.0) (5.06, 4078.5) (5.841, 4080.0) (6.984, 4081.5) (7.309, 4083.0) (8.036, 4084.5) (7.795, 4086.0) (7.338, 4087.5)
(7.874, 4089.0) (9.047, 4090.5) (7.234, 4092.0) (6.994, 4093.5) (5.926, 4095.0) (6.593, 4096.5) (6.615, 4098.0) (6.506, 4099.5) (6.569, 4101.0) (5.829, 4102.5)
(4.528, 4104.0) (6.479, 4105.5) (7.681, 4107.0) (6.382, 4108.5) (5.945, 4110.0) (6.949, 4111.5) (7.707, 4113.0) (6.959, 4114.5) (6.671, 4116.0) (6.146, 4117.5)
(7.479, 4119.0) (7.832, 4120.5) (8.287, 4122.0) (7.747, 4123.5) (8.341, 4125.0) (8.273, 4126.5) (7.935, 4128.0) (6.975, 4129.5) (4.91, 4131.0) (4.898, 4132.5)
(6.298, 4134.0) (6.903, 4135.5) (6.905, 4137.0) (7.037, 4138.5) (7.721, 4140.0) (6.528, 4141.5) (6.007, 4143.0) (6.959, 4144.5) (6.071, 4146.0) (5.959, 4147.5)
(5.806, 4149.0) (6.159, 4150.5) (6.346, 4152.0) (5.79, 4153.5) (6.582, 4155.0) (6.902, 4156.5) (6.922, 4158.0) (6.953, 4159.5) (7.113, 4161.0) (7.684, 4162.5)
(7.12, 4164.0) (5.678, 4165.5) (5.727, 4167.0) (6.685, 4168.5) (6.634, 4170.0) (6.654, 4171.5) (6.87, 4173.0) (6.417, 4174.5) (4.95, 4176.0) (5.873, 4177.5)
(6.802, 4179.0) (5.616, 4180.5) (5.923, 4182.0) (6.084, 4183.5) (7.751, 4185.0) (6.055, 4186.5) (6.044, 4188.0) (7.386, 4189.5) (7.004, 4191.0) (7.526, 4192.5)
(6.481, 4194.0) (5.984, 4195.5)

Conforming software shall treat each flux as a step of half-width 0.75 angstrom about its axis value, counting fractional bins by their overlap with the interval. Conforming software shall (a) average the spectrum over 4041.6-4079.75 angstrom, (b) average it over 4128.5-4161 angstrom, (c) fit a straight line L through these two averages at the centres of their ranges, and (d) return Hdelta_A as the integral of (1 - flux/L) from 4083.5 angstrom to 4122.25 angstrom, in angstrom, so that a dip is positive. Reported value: -2.9 angstrom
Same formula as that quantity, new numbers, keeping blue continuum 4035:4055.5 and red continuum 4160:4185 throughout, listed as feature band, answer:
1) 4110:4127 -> -2.26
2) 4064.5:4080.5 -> 0.58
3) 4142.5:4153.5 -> 0.52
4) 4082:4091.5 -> -1.78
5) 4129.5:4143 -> 0.18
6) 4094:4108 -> 0.56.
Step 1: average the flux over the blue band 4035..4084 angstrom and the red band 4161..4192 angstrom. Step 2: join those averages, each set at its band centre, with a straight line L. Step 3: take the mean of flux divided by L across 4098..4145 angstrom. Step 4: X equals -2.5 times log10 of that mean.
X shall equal -0.05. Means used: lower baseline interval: 6.57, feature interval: 6.81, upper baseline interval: 6.47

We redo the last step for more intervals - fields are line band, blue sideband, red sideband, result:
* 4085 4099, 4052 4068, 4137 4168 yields -0.11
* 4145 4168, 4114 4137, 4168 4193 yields 0.04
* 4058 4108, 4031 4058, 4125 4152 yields -0.01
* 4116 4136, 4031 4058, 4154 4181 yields -0.08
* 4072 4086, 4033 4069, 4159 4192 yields -0.02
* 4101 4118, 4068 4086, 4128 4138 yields -0.01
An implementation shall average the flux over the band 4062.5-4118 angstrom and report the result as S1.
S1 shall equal 6.71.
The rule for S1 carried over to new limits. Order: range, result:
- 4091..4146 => 6.8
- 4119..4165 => 6.84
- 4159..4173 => 6.7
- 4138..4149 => 6.55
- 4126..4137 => 6.58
